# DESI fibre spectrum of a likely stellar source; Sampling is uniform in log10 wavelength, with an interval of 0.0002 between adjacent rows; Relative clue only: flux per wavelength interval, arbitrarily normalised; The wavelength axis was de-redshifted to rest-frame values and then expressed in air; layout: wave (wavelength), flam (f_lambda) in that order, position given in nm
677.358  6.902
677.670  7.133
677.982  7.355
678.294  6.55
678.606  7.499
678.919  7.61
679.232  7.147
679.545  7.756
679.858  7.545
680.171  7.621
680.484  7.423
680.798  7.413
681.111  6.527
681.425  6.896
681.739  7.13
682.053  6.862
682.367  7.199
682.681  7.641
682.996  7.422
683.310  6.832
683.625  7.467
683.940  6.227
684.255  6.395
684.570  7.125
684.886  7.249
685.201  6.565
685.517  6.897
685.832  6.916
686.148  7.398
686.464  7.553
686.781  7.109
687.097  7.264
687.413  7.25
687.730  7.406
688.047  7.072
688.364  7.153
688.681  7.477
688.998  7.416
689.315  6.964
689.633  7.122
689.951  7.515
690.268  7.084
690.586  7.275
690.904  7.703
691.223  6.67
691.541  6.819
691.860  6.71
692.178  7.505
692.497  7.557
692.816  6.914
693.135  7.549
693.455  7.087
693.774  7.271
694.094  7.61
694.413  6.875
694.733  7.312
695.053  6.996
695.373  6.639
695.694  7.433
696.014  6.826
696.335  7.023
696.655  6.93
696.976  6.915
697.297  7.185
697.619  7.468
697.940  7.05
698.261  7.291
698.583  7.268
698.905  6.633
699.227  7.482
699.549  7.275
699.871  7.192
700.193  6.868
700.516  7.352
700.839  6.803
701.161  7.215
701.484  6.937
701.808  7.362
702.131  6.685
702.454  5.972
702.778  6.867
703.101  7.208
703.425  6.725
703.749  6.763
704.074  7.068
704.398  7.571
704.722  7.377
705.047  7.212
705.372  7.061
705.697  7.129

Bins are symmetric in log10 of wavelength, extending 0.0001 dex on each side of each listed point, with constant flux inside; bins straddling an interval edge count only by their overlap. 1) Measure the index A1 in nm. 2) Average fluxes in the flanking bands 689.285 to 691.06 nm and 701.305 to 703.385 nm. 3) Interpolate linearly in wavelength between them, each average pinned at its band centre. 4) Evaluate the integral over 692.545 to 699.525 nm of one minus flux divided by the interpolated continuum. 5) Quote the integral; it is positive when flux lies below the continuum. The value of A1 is -0.06 nm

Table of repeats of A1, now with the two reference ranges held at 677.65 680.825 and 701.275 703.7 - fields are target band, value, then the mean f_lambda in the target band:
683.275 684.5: 0.09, 6.75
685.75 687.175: -0.01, 7.26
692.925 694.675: -0.06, 7.27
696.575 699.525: -0.09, 7.15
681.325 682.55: 0.05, 7.04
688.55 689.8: -0.02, 7.24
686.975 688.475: -0.01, 7.23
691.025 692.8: 0.01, 7.05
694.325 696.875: -0.01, 7.01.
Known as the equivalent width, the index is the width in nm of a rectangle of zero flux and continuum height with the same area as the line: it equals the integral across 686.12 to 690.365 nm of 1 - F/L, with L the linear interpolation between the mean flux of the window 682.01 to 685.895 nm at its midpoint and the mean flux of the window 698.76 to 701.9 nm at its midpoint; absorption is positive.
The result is -0.150 nm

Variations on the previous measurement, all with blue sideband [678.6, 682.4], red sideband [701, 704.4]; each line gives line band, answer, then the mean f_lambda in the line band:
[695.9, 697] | 0.013 nm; 6.93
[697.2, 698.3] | -0.040 nm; 7.25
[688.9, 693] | -0.040 nm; 7.17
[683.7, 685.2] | 0.091 nm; 6.77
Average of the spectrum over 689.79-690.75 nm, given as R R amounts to 7.3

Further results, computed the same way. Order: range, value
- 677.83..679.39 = 7.23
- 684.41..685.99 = 6.95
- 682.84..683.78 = 7.24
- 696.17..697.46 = 7.01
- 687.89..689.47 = 7.22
